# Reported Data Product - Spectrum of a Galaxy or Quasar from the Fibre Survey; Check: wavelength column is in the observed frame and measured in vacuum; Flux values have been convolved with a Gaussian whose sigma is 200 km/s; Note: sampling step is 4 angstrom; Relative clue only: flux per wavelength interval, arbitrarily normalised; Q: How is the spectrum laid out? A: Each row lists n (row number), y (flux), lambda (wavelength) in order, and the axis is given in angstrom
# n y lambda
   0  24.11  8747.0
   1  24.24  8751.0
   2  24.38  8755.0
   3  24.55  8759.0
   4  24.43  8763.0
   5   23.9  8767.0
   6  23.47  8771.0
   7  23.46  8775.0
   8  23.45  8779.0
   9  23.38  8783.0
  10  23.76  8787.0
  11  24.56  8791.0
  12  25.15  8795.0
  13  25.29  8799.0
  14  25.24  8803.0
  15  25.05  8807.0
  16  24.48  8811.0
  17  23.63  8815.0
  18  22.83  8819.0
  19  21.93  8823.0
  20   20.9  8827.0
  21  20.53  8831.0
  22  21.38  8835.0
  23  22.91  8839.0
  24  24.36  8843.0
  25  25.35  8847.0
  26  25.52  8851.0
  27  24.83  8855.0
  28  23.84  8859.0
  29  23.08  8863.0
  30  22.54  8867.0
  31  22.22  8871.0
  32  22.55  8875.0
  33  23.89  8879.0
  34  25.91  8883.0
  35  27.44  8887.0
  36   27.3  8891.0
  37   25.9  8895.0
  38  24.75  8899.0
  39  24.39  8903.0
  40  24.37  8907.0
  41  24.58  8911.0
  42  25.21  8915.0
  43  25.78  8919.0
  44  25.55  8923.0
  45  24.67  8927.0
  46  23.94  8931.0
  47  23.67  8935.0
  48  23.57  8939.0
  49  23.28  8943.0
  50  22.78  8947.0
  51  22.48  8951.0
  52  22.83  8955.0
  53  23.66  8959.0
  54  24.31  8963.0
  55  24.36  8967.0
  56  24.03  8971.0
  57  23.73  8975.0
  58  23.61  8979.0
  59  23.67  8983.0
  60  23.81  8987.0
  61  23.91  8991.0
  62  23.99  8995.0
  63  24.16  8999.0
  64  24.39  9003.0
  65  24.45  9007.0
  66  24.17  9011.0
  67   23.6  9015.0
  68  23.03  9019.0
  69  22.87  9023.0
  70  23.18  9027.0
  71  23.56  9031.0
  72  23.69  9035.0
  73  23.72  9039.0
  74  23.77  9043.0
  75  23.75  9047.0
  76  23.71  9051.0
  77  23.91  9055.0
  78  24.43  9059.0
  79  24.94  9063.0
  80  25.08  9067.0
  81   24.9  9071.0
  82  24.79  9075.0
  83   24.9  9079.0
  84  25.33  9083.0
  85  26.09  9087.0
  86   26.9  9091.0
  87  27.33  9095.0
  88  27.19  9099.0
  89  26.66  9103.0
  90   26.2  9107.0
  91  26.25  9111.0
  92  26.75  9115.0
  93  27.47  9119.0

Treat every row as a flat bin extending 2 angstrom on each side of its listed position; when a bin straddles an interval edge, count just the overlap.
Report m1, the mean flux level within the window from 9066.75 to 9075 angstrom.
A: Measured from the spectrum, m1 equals 24.9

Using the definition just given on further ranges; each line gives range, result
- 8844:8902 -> 24.6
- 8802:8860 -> 23.5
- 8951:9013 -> 23.9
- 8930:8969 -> 23.5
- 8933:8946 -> 23.5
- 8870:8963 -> 24.4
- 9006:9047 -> 23.6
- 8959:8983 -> 24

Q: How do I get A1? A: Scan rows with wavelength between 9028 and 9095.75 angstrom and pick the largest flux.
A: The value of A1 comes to 27.33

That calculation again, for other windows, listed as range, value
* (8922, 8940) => 25.55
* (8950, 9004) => 24.39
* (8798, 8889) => 27.44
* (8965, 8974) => 24.36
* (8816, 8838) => 22.83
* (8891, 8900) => 27.3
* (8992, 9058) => 24.45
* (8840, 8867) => 25.52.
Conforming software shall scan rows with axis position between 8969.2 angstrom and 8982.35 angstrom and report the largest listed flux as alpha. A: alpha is 24.03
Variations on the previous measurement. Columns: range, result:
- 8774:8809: 25.29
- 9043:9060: 24.43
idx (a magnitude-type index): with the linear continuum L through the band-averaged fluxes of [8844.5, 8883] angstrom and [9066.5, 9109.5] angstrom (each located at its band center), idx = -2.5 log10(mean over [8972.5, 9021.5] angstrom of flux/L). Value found 0.06 mag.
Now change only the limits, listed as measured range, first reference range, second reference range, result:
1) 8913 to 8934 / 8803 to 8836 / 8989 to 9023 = -0.07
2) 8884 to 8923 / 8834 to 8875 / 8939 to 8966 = -0.09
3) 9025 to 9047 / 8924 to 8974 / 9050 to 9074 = 0.03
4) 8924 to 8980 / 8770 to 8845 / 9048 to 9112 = 0.04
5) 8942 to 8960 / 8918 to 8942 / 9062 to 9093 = 0.07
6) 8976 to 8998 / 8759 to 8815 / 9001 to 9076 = 0.01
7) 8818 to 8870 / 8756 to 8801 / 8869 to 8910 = 0.07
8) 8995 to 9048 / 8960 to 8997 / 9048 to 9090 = 0.03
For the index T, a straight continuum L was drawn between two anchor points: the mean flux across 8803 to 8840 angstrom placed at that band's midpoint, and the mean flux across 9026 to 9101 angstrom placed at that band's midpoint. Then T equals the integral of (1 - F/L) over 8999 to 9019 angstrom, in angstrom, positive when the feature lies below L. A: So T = 0.3 angstrom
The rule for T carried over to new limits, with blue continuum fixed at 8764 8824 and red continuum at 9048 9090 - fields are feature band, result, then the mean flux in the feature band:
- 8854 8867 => 0.3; 23.6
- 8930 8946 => 0.6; 23.5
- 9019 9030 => 0.7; 23.1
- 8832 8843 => 0.8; 22.4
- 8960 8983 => 0.5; 24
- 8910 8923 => -0.5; 25.3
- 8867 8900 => -0.8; 24.9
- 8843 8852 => -0.4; 25.2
